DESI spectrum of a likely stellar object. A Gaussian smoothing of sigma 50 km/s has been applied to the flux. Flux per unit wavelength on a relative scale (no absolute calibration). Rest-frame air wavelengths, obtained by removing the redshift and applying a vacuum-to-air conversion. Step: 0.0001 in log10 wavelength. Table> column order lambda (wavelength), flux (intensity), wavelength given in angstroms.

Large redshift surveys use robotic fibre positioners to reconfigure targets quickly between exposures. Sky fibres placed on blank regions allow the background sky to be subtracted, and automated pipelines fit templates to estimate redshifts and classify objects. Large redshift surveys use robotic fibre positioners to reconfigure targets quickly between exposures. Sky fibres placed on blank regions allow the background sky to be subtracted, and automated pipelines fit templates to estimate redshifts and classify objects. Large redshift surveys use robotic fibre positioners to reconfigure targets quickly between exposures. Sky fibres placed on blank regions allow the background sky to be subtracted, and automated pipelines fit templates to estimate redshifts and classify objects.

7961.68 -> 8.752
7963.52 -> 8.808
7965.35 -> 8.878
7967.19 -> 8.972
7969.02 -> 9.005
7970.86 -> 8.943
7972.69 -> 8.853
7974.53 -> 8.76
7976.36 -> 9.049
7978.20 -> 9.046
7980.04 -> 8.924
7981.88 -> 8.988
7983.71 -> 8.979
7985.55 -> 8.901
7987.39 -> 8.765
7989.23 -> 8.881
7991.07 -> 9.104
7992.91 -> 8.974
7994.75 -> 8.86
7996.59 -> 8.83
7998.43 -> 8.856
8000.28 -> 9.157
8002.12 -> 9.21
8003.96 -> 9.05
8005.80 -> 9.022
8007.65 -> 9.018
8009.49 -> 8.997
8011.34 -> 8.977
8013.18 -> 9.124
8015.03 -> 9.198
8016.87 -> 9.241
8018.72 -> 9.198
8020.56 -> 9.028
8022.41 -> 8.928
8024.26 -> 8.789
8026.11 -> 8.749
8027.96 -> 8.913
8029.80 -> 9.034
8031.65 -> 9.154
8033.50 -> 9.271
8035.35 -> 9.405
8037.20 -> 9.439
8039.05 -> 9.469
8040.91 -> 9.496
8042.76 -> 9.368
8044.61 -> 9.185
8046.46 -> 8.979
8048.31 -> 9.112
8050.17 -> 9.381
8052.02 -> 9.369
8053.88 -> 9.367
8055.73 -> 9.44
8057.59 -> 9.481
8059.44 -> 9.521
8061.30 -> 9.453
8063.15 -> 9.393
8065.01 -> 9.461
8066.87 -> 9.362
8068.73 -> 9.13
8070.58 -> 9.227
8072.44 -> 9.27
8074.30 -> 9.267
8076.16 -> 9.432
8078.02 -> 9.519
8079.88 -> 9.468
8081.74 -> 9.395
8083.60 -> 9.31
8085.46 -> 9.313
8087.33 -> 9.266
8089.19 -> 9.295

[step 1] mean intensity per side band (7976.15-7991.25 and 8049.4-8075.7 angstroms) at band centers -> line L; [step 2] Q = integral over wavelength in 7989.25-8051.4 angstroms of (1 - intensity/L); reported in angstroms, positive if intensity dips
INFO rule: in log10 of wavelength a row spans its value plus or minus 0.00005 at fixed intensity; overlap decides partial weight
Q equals 0.25 angstroms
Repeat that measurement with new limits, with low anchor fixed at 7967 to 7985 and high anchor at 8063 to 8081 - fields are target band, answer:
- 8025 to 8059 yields -0.1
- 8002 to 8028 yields 0.2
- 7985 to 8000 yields 0.2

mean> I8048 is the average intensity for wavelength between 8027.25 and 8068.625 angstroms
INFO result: 9.32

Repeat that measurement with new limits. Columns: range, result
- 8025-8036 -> 9.08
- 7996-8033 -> 9.03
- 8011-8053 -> 9.17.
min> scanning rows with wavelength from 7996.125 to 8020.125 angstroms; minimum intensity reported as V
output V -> 8.83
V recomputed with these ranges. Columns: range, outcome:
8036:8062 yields 8.979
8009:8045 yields 8.749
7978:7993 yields 8.765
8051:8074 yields 9.13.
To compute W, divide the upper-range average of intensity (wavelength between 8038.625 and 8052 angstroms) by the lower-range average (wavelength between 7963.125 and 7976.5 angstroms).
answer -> 1.04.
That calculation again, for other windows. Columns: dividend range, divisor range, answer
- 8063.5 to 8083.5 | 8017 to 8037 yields 1.03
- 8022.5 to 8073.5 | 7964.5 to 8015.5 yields 1.03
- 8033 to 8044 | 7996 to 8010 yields 1.04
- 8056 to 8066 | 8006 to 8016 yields 1.04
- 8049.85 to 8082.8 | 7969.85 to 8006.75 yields 1.05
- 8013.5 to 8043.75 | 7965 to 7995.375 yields 1.03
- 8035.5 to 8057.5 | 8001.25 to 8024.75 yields 1.03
